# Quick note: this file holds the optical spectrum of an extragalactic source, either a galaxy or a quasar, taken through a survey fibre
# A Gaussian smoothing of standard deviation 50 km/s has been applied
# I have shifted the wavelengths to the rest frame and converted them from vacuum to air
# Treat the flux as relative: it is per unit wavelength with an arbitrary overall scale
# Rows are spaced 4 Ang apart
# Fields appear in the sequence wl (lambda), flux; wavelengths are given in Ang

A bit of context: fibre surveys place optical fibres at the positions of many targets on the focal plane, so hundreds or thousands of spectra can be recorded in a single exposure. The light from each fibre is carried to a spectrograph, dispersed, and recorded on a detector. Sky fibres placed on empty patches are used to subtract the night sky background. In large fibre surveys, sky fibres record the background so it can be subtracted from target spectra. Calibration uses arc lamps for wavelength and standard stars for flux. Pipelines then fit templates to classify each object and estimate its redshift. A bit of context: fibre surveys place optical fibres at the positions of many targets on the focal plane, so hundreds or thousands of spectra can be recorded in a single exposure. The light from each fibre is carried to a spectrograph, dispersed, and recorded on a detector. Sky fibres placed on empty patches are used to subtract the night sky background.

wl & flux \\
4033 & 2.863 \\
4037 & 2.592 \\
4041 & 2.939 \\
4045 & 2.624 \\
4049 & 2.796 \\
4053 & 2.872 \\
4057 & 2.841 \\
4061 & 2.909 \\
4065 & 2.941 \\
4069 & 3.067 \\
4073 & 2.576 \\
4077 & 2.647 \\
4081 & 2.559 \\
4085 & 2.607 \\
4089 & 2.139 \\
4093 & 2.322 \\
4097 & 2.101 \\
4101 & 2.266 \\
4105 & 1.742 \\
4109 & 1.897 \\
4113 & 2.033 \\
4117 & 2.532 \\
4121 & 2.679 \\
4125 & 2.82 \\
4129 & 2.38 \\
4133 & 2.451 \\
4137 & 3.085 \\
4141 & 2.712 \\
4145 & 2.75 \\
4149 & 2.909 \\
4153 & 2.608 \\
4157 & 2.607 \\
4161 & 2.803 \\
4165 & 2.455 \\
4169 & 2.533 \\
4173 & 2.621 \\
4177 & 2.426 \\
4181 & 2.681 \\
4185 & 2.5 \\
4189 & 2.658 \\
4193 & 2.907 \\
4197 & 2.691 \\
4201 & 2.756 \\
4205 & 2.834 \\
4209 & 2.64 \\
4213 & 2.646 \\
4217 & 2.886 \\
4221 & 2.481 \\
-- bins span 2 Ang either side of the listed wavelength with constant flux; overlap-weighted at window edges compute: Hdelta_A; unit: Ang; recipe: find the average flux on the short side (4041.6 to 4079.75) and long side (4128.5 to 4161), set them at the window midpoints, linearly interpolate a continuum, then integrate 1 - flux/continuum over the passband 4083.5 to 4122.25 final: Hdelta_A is 7.6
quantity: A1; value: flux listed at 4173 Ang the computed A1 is 2.621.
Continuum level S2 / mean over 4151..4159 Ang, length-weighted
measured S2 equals 2.61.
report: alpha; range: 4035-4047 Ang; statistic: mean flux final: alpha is 2.72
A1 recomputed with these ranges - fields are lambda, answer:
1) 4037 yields 2.592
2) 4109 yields 1.897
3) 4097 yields 2.101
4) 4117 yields 2.532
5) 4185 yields 2.5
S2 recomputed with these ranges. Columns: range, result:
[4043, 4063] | 2.81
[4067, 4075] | 2.82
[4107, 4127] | 2.39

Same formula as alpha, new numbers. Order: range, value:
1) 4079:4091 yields 2.44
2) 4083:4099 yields 2.29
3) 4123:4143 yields 2.69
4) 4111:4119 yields 2.28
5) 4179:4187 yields 2.59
